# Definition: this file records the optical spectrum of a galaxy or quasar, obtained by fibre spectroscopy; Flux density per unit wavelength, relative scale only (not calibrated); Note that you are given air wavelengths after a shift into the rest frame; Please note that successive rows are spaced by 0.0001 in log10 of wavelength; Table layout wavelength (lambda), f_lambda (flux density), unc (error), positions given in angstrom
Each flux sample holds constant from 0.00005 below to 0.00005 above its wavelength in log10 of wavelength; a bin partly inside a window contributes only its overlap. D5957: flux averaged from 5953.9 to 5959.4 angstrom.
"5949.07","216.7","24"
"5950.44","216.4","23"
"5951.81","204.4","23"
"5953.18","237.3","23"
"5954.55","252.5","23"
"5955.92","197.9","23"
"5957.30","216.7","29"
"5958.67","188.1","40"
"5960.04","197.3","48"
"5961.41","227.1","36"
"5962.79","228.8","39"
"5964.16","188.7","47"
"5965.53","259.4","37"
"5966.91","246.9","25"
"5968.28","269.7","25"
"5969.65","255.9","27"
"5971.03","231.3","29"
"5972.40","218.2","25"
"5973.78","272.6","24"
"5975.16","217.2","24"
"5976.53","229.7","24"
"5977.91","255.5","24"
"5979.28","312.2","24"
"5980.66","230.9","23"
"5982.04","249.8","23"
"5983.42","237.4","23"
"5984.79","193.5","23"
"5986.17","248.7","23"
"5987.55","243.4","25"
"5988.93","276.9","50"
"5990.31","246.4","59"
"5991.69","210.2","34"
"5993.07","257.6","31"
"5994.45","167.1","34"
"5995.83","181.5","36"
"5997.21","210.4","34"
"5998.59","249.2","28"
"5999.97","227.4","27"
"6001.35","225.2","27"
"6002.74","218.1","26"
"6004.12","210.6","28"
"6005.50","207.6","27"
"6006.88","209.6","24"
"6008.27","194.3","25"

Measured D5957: 213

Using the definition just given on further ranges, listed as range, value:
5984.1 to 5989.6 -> 241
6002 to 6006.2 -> 212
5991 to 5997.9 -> 205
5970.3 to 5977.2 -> 234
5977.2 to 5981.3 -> 266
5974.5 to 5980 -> 254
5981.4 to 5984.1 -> 243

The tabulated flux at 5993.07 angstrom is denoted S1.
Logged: 257.6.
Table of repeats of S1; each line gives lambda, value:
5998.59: 249.2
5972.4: 218.2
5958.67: 188.1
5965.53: 259.4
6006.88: 209.6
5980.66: 230.9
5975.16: 217.2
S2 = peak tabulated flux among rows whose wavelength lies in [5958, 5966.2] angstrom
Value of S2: 259.4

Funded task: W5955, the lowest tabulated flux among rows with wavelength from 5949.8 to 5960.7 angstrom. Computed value 188.1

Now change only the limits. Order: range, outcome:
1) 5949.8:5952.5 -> 204.4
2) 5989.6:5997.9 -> 167.1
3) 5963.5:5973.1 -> 188.7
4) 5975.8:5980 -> 229.7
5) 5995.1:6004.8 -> 181.5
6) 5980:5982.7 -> 230.9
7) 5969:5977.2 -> 217.2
